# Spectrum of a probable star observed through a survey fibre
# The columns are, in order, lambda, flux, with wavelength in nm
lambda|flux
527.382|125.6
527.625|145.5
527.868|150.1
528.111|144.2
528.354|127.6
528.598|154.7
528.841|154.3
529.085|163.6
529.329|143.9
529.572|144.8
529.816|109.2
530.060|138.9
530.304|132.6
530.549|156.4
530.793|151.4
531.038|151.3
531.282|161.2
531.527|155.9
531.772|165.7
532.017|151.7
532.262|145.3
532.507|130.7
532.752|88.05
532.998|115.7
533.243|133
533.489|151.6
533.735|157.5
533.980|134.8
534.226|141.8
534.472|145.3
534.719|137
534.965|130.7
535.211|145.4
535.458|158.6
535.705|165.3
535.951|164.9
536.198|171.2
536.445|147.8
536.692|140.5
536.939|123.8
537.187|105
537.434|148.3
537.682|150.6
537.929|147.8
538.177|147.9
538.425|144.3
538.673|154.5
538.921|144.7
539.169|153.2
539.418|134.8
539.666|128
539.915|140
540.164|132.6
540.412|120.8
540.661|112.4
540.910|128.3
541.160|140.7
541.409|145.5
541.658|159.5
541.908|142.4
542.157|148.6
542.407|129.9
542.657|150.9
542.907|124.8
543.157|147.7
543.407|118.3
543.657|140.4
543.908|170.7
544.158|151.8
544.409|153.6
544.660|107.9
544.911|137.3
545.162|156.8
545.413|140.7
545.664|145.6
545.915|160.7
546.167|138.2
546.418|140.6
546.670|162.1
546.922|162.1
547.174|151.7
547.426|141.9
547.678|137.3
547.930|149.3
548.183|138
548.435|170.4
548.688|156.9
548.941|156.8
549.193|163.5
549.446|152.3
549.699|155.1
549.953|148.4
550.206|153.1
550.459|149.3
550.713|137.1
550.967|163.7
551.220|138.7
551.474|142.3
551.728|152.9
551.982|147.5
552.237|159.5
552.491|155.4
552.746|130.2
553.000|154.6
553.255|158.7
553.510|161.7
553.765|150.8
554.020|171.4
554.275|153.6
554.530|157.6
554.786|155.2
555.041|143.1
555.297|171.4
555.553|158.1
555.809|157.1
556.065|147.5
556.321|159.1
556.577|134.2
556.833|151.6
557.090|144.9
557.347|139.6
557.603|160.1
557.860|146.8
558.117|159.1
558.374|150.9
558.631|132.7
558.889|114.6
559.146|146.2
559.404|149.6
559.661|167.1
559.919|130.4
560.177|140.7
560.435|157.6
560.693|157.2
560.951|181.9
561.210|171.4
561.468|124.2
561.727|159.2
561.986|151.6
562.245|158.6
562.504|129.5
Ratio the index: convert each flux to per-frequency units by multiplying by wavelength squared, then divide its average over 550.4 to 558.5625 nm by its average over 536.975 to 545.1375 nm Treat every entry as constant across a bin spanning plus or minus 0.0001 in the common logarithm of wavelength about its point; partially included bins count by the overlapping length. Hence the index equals 1.14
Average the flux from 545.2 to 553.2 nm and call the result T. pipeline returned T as 150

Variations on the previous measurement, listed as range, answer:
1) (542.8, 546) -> 143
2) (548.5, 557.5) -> 153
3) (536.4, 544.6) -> 140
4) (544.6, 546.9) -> 145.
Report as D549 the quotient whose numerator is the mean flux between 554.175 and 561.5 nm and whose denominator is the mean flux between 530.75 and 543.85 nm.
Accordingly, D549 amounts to 1.06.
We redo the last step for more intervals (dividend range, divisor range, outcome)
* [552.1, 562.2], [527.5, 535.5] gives 1.06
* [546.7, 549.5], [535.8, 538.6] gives 1.05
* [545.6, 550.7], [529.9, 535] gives 1.07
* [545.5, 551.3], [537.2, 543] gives 1.08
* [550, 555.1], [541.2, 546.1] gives 1.06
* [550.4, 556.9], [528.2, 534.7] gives 1.07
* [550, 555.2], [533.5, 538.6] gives 1.04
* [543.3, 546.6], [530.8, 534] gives 1.01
